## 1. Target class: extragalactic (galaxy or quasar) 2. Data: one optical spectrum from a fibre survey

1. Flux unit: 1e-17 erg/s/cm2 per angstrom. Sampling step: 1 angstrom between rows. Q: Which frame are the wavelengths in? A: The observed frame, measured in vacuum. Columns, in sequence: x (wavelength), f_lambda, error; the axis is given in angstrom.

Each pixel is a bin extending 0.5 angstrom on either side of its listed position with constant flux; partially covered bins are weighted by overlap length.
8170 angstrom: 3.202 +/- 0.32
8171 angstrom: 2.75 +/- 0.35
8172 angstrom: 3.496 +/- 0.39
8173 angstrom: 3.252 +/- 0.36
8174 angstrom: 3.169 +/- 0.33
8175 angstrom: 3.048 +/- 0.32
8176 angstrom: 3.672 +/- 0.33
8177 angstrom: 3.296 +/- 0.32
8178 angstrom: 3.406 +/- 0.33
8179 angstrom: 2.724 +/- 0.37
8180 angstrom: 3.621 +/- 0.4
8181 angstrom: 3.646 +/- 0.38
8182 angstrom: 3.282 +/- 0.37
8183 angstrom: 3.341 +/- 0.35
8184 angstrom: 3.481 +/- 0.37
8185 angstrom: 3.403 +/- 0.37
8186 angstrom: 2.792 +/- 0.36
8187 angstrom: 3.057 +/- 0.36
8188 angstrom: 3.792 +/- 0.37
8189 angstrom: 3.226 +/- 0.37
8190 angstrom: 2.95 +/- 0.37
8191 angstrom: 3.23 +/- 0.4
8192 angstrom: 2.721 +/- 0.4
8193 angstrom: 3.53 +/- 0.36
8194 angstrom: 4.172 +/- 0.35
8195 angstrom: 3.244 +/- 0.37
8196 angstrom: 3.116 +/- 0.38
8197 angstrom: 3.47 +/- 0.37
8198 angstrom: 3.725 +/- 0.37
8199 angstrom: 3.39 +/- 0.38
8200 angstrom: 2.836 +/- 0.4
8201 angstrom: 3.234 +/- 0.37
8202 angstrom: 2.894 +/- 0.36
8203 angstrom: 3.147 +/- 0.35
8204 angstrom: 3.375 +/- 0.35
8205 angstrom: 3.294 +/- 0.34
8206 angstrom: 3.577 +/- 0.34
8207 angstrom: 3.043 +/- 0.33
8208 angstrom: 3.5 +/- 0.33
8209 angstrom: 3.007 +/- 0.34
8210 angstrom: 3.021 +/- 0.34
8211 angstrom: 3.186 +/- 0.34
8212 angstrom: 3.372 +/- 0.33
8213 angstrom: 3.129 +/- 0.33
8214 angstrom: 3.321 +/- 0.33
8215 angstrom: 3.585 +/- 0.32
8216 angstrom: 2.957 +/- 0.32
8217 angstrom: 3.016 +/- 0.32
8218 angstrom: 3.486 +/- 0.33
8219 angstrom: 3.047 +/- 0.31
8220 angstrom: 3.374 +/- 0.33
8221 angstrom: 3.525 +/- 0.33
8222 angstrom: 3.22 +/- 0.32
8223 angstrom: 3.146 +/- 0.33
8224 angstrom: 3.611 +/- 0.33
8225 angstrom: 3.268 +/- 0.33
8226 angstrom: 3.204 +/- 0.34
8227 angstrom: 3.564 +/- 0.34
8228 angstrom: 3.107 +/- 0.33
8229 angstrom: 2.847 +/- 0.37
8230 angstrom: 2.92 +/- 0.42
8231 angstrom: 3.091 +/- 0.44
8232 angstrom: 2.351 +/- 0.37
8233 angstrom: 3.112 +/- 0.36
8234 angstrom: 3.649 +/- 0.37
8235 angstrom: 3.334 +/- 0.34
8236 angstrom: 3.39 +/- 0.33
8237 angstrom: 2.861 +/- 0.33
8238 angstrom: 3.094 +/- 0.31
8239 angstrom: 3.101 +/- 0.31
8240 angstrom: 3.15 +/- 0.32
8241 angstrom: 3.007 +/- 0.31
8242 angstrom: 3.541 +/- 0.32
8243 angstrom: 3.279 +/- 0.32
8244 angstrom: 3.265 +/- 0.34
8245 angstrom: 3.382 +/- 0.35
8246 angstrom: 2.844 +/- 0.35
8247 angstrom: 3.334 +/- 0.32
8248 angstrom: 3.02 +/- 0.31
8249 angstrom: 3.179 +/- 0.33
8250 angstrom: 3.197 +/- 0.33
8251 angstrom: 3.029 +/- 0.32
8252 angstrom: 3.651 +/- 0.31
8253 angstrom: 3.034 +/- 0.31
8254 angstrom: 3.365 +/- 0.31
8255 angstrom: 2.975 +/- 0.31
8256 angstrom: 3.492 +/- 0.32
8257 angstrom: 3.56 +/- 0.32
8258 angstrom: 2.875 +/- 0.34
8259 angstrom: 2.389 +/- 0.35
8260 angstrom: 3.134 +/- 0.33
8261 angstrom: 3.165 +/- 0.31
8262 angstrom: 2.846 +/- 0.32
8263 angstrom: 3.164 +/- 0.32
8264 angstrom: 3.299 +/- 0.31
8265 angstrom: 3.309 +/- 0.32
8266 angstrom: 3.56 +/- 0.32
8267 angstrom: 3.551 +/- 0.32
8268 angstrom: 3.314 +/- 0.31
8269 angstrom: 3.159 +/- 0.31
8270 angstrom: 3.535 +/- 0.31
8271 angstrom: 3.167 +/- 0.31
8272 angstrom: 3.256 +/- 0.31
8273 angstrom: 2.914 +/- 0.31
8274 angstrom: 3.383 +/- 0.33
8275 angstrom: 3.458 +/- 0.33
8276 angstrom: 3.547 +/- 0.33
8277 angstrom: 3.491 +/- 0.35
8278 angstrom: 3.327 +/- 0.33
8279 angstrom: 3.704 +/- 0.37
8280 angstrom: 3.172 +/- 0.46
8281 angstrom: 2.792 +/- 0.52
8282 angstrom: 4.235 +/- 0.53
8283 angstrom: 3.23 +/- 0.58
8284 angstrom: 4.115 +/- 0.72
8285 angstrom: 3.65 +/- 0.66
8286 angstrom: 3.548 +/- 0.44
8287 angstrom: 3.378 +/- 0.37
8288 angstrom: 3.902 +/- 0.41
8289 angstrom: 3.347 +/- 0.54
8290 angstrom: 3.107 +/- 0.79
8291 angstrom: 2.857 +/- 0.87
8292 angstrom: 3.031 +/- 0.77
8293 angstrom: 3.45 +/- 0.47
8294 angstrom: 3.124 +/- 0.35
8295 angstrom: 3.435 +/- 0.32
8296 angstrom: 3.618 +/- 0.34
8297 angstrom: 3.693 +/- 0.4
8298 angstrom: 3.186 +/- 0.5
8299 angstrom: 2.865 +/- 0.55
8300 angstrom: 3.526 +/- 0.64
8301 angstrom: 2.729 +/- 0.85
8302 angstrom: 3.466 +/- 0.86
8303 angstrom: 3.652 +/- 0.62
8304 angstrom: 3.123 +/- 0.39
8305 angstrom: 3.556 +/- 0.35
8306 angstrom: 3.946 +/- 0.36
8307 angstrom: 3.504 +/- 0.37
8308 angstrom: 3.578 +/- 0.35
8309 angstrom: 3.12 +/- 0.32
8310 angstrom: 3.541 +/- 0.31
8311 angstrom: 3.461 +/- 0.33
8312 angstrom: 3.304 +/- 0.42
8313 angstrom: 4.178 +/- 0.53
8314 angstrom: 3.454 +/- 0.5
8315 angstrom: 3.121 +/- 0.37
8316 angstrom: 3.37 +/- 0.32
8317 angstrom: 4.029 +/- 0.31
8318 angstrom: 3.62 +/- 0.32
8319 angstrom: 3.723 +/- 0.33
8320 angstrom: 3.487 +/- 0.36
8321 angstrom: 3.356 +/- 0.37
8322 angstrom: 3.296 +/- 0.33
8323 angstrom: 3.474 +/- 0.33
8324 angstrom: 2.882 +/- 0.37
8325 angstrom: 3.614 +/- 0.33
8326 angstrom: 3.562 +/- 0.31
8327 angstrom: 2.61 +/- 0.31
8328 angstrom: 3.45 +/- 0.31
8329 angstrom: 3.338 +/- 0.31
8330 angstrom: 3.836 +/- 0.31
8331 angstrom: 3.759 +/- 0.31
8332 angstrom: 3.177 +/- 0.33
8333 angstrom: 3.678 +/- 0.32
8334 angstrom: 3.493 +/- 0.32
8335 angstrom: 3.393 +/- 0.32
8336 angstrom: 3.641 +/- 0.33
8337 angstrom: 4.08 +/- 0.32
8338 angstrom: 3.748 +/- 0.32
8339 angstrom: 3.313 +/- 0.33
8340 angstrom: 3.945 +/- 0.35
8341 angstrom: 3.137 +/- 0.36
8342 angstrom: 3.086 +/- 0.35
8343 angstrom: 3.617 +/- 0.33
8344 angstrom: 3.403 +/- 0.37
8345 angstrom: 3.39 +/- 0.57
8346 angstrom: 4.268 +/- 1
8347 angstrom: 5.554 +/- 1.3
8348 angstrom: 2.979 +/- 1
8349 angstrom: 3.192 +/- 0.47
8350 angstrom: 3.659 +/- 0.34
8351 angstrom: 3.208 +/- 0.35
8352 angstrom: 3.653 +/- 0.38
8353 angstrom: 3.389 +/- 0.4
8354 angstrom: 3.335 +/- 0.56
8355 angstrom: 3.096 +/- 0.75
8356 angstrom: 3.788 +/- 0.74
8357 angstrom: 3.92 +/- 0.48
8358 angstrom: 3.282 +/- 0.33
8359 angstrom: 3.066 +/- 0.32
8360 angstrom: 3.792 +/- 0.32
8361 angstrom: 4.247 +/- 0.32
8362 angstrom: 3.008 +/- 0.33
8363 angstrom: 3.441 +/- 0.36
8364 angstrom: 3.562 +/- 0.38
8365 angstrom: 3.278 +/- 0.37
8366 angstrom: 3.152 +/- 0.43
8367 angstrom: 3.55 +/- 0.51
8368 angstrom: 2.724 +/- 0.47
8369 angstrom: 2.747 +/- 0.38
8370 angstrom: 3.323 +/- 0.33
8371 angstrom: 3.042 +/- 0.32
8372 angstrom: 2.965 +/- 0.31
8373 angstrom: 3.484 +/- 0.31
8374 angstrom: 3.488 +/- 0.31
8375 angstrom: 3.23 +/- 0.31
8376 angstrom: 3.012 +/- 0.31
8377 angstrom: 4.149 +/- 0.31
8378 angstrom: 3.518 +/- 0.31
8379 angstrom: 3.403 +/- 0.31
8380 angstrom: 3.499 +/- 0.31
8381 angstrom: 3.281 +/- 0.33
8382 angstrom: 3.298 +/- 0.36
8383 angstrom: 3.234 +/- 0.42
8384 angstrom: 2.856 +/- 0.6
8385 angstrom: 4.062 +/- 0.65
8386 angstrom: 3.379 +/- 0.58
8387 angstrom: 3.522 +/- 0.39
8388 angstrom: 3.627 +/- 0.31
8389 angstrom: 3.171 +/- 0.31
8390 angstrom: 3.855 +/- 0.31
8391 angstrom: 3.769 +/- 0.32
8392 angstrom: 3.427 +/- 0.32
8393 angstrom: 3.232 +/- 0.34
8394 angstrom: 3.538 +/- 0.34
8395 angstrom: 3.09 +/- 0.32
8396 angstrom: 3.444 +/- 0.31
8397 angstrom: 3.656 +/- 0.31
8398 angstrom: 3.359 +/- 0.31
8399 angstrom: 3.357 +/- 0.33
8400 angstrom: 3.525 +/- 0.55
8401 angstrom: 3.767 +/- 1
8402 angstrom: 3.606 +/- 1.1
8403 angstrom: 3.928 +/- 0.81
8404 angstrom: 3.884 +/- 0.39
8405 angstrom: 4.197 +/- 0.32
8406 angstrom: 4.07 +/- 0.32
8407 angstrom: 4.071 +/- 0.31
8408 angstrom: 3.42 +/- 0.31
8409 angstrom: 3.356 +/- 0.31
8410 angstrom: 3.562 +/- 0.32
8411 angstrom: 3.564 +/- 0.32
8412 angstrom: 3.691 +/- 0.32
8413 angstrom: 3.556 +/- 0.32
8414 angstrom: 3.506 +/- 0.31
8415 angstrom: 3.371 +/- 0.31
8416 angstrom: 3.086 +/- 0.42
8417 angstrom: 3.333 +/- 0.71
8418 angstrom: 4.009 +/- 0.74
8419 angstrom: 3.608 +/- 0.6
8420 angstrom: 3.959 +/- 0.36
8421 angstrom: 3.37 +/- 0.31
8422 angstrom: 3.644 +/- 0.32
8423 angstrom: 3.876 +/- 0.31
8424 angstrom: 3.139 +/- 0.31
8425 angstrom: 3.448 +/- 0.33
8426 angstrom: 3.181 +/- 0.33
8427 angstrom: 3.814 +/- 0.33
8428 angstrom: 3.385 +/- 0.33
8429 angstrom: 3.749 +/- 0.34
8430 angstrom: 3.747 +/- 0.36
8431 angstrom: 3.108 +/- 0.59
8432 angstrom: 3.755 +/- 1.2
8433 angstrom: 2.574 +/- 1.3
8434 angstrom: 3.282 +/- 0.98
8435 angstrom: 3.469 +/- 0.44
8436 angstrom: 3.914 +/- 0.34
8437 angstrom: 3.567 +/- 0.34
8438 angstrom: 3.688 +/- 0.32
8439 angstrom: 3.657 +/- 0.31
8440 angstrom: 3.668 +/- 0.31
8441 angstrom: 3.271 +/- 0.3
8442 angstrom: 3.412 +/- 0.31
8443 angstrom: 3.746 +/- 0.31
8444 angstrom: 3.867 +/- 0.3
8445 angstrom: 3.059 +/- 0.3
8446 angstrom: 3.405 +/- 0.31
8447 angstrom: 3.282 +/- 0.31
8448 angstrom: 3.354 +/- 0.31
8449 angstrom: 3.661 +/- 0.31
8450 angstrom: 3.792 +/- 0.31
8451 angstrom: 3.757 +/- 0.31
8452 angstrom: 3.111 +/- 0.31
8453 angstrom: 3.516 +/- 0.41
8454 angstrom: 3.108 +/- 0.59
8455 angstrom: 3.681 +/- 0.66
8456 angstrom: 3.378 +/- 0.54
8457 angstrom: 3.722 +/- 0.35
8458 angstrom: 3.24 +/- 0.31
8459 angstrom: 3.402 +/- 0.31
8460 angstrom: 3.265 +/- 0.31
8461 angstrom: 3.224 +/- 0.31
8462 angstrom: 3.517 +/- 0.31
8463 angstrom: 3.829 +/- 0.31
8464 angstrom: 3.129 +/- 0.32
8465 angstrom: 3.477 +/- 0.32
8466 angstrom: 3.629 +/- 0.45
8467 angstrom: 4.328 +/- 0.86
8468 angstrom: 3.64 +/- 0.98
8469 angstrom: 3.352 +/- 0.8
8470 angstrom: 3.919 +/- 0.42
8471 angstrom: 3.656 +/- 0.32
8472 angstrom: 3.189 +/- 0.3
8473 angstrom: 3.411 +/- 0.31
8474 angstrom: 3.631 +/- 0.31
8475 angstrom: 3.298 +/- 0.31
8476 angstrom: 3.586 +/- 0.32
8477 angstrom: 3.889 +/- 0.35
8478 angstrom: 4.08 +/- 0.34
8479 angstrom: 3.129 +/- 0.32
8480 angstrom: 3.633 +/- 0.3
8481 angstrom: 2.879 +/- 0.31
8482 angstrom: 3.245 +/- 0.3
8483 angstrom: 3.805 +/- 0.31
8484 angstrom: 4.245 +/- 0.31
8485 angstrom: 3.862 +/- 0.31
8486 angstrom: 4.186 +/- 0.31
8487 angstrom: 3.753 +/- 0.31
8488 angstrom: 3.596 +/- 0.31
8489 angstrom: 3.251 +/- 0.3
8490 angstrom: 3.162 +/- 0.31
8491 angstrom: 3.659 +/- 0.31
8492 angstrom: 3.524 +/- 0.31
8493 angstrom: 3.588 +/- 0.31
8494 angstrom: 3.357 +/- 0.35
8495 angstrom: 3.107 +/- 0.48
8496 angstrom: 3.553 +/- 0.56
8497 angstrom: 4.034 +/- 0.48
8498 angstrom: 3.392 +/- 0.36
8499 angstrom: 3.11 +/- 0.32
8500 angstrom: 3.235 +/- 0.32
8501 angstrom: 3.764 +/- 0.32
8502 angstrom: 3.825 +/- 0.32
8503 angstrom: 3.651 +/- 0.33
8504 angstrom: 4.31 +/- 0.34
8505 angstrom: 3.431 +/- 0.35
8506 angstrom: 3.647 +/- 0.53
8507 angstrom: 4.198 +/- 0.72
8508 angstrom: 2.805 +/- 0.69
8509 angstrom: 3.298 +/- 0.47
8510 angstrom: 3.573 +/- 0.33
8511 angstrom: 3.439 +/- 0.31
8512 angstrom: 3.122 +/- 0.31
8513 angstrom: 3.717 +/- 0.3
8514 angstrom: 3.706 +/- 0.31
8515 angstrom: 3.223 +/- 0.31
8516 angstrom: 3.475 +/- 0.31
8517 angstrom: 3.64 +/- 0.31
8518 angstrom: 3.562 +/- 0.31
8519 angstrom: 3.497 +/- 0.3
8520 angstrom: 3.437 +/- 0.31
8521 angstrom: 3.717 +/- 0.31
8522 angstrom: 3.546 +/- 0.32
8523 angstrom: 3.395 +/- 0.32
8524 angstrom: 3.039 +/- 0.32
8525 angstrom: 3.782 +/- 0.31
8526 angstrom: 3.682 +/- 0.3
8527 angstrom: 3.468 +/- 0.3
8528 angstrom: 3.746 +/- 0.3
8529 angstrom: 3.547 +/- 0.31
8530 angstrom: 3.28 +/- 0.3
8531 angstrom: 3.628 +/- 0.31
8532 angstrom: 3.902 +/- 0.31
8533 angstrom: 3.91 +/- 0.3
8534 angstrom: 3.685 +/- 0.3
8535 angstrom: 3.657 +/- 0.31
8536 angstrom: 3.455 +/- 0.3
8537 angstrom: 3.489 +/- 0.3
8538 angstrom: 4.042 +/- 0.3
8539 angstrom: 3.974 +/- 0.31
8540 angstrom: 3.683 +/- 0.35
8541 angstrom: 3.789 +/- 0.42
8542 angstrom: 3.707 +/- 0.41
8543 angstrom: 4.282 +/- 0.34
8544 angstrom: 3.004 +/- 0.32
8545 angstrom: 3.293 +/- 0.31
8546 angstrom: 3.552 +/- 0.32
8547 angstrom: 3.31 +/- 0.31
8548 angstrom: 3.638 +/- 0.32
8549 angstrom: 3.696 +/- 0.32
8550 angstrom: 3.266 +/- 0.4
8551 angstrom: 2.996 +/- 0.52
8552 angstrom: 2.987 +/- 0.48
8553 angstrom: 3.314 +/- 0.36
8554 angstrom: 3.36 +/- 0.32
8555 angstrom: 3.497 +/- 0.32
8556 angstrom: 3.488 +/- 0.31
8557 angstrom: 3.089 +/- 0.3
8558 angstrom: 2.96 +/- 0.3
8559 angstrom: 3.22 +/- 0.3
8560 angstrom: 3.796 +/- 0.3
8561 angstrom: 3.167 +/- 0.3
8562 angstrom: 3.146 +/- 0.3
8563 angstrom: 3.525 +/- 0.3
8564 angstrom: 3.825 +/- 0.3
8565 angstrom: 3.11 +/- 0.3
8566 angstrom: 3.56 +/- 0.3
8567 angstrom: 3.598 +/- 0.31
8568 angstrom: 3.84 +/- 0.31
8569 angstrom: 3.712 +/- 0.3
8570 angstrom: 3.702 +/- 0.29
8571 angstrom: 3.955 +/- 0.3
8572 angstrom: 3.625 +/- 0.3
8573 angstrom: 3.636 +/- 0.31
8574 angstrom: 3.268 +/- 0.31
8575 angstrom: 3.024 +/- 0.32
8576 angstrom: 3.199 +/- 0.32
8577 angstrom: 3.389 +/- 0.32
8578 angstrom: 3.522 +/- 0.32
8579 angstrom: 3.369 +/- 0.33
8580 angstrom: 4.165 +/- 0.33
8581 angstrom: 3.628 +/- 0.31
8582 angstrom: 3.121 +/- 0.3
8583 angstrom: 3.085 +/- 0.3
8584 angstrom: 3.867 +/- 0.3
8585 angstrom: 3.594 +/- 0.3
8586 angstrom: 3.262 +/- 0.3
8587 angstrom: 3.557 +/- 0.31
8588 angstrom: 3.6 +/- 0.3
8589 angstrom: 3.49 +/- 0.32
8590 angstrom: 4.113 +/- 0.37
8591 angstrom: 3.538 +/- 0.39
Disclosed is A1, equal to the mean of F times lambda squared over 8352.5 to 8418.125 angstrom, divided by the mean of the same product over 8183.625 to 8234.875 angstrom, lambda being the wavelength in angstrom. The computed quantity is 1.1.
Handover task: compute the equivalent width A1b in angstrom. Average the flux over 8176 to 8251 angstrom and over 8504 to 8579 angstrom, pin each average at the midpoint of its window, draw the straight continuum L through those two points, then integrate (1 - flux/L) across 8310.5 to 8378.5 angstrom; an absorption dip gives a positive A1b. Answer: -2.5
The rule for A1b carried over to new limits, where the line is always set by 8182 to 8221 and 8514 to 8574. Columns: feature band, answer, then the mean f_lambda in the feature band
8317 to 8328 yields -0.1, 3.4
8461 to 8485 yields -0.8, 3.58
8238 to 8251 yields 0.5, 3.18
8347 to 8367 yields -0.6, 3.48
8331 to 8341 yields -0.7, 3.59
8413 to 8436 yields -0.3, 3.48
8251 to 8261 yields 0.5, 3.16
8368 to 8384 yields 0.6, 3.28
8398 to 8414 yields -1.2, 3.69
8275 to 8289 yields -0.9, 3.54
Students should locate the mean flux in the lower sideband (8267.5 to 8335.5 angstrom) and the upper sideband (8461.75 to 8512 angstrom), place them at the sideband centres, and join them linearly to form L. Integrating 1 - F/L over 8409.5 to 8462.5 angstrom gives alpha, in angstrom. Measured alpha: 0.6 angstrom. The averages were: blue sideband 3.42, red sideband 3.57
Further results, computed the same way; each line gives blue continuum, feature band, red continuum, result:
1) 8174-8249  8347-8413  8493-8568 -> -1.8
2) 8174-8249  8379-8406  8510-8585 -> -1.1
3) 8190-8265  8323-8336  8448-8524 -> -0.3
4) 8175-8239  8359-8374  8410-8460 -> 0.5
